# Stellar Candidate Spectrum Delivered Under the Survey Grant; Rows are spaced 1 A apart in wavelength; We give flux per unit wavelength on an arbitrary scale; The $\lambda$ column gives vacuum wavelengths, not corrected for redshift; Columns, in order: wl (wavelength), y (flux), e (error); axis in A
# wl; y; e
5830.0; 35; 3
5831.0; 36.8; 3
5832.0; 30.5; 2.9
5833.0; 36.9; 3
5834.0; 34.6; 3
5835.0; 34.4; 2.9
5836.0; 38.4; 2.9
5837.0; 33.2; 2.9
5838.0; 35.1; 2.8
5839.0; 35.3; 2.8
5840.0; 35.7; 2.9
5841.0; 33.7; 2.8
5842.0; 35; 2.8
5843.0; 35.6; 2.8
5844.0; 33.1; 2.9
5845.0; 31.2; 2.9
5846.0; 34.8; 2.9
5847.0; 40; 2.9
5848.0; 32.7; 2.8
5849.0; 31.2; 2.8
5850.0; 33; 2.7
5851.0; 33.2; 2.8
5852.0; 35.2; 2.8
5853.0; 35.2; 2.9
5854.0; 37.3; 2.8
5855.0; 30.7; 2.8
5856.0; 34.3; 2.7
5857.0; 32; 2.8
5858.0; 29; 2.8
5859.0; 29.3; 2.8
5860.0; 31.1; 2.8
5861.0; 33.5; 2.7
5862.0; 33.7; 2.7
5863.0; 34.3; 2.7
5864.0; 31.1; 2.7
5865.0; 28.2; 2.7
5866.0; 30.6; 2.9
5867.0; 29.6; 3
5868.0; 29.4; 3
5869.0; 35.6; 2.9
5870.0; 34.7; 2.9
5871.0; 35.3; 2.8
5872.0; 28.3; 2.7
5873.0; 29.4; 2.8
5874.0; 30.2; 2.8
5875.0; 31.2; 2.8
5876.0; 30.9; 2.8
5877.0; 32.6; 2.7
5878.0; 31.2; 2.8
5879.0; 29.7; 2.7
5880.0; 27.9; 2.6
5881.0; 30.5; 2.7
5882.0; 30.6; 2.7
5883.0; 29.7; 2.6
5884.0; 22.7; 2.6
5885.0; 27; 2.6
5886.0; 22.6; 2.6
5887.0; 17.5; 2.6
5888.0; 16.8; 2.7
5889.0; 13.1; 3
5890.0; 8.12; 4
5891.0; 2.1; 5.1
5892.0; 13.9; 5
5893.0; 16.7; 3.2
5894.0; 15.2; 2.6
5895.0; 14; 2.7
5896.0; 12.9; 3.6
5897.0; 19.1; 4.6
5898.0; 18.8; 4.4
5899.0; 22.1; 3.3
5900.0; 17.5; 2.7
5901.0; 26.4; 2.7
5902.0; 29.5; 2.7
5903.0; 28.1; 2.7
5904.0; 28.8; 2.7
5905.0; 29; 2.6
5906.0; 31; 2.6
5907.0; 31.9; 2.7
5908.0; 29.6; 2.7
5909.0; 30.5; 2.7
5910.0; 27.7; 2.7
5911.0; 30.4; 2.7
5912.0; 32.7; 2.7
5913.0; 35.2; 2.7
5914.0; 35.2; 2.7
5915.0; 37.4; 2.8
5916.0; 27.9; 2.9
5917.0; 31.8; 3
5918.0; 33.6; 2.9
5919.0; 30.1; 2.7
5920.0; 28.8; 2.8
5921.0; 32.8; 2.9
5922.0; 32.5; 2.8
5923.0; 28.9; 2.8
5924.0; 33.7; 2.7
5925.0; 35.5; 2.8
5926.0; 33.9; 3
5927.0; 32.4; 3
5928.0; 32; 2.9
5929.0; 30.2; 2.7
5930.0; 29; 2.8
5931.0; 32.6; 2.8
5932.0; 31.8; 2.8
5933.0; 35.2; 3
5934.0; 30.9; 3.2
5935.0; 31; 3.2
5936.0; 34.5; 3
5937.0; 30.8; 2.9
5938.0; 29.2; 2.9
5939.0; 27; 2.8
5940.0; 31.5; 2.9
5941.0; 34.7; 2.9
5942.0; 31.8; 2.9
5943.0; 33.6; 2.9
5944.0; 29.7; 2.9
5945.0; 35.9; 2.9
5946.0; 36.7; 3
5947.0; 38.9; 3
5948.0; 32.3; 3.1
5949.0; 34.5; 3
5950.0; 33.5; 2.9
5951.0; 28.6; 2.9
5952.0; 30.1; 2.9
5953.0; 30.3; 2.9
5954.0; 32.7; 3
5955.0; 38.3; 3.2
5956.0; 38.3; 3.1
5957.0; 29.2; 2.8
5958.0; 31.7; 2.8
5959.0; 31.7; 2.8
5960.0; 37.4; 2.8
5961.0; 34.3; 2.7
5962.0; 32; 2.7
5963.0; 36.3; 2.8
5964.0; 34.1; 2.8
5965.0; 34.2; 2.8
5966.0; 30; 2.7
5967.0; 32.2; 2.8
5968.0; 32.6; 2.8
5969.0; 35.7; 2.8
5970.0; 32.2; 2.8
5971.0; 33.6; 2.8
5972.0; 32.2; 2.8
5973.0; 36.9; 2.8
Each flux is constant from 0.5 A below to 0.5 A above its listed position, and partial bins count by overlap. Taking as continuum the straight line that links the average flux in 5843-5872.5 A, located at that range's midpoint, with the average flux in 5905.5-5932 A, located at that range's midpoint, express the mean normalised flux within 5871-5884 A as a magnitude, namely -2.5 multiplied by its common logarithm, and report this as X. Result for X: 0.08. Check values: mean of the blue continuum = 32.7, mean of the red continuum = 31.8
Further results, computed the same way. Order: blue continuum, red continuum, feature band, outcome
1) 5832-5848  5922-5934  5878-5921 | 0.30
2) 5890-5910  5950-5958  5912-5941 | -0.19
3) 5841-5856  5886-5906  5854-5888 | -0.12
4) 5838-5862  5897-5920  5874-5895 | 0.35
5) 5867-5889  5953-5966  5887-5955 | 0.11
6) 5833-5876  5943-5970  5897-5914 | 0.19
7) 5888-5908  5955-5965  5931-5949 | -0.11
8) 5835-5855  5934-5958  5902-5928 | 0.06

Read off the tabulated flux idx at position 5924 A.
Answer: 33.7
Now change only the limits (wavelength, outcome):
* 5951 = 28.6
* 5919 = 30.1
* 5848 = 32.7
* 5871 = 35.3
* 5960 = 37.4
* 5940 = 31.5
